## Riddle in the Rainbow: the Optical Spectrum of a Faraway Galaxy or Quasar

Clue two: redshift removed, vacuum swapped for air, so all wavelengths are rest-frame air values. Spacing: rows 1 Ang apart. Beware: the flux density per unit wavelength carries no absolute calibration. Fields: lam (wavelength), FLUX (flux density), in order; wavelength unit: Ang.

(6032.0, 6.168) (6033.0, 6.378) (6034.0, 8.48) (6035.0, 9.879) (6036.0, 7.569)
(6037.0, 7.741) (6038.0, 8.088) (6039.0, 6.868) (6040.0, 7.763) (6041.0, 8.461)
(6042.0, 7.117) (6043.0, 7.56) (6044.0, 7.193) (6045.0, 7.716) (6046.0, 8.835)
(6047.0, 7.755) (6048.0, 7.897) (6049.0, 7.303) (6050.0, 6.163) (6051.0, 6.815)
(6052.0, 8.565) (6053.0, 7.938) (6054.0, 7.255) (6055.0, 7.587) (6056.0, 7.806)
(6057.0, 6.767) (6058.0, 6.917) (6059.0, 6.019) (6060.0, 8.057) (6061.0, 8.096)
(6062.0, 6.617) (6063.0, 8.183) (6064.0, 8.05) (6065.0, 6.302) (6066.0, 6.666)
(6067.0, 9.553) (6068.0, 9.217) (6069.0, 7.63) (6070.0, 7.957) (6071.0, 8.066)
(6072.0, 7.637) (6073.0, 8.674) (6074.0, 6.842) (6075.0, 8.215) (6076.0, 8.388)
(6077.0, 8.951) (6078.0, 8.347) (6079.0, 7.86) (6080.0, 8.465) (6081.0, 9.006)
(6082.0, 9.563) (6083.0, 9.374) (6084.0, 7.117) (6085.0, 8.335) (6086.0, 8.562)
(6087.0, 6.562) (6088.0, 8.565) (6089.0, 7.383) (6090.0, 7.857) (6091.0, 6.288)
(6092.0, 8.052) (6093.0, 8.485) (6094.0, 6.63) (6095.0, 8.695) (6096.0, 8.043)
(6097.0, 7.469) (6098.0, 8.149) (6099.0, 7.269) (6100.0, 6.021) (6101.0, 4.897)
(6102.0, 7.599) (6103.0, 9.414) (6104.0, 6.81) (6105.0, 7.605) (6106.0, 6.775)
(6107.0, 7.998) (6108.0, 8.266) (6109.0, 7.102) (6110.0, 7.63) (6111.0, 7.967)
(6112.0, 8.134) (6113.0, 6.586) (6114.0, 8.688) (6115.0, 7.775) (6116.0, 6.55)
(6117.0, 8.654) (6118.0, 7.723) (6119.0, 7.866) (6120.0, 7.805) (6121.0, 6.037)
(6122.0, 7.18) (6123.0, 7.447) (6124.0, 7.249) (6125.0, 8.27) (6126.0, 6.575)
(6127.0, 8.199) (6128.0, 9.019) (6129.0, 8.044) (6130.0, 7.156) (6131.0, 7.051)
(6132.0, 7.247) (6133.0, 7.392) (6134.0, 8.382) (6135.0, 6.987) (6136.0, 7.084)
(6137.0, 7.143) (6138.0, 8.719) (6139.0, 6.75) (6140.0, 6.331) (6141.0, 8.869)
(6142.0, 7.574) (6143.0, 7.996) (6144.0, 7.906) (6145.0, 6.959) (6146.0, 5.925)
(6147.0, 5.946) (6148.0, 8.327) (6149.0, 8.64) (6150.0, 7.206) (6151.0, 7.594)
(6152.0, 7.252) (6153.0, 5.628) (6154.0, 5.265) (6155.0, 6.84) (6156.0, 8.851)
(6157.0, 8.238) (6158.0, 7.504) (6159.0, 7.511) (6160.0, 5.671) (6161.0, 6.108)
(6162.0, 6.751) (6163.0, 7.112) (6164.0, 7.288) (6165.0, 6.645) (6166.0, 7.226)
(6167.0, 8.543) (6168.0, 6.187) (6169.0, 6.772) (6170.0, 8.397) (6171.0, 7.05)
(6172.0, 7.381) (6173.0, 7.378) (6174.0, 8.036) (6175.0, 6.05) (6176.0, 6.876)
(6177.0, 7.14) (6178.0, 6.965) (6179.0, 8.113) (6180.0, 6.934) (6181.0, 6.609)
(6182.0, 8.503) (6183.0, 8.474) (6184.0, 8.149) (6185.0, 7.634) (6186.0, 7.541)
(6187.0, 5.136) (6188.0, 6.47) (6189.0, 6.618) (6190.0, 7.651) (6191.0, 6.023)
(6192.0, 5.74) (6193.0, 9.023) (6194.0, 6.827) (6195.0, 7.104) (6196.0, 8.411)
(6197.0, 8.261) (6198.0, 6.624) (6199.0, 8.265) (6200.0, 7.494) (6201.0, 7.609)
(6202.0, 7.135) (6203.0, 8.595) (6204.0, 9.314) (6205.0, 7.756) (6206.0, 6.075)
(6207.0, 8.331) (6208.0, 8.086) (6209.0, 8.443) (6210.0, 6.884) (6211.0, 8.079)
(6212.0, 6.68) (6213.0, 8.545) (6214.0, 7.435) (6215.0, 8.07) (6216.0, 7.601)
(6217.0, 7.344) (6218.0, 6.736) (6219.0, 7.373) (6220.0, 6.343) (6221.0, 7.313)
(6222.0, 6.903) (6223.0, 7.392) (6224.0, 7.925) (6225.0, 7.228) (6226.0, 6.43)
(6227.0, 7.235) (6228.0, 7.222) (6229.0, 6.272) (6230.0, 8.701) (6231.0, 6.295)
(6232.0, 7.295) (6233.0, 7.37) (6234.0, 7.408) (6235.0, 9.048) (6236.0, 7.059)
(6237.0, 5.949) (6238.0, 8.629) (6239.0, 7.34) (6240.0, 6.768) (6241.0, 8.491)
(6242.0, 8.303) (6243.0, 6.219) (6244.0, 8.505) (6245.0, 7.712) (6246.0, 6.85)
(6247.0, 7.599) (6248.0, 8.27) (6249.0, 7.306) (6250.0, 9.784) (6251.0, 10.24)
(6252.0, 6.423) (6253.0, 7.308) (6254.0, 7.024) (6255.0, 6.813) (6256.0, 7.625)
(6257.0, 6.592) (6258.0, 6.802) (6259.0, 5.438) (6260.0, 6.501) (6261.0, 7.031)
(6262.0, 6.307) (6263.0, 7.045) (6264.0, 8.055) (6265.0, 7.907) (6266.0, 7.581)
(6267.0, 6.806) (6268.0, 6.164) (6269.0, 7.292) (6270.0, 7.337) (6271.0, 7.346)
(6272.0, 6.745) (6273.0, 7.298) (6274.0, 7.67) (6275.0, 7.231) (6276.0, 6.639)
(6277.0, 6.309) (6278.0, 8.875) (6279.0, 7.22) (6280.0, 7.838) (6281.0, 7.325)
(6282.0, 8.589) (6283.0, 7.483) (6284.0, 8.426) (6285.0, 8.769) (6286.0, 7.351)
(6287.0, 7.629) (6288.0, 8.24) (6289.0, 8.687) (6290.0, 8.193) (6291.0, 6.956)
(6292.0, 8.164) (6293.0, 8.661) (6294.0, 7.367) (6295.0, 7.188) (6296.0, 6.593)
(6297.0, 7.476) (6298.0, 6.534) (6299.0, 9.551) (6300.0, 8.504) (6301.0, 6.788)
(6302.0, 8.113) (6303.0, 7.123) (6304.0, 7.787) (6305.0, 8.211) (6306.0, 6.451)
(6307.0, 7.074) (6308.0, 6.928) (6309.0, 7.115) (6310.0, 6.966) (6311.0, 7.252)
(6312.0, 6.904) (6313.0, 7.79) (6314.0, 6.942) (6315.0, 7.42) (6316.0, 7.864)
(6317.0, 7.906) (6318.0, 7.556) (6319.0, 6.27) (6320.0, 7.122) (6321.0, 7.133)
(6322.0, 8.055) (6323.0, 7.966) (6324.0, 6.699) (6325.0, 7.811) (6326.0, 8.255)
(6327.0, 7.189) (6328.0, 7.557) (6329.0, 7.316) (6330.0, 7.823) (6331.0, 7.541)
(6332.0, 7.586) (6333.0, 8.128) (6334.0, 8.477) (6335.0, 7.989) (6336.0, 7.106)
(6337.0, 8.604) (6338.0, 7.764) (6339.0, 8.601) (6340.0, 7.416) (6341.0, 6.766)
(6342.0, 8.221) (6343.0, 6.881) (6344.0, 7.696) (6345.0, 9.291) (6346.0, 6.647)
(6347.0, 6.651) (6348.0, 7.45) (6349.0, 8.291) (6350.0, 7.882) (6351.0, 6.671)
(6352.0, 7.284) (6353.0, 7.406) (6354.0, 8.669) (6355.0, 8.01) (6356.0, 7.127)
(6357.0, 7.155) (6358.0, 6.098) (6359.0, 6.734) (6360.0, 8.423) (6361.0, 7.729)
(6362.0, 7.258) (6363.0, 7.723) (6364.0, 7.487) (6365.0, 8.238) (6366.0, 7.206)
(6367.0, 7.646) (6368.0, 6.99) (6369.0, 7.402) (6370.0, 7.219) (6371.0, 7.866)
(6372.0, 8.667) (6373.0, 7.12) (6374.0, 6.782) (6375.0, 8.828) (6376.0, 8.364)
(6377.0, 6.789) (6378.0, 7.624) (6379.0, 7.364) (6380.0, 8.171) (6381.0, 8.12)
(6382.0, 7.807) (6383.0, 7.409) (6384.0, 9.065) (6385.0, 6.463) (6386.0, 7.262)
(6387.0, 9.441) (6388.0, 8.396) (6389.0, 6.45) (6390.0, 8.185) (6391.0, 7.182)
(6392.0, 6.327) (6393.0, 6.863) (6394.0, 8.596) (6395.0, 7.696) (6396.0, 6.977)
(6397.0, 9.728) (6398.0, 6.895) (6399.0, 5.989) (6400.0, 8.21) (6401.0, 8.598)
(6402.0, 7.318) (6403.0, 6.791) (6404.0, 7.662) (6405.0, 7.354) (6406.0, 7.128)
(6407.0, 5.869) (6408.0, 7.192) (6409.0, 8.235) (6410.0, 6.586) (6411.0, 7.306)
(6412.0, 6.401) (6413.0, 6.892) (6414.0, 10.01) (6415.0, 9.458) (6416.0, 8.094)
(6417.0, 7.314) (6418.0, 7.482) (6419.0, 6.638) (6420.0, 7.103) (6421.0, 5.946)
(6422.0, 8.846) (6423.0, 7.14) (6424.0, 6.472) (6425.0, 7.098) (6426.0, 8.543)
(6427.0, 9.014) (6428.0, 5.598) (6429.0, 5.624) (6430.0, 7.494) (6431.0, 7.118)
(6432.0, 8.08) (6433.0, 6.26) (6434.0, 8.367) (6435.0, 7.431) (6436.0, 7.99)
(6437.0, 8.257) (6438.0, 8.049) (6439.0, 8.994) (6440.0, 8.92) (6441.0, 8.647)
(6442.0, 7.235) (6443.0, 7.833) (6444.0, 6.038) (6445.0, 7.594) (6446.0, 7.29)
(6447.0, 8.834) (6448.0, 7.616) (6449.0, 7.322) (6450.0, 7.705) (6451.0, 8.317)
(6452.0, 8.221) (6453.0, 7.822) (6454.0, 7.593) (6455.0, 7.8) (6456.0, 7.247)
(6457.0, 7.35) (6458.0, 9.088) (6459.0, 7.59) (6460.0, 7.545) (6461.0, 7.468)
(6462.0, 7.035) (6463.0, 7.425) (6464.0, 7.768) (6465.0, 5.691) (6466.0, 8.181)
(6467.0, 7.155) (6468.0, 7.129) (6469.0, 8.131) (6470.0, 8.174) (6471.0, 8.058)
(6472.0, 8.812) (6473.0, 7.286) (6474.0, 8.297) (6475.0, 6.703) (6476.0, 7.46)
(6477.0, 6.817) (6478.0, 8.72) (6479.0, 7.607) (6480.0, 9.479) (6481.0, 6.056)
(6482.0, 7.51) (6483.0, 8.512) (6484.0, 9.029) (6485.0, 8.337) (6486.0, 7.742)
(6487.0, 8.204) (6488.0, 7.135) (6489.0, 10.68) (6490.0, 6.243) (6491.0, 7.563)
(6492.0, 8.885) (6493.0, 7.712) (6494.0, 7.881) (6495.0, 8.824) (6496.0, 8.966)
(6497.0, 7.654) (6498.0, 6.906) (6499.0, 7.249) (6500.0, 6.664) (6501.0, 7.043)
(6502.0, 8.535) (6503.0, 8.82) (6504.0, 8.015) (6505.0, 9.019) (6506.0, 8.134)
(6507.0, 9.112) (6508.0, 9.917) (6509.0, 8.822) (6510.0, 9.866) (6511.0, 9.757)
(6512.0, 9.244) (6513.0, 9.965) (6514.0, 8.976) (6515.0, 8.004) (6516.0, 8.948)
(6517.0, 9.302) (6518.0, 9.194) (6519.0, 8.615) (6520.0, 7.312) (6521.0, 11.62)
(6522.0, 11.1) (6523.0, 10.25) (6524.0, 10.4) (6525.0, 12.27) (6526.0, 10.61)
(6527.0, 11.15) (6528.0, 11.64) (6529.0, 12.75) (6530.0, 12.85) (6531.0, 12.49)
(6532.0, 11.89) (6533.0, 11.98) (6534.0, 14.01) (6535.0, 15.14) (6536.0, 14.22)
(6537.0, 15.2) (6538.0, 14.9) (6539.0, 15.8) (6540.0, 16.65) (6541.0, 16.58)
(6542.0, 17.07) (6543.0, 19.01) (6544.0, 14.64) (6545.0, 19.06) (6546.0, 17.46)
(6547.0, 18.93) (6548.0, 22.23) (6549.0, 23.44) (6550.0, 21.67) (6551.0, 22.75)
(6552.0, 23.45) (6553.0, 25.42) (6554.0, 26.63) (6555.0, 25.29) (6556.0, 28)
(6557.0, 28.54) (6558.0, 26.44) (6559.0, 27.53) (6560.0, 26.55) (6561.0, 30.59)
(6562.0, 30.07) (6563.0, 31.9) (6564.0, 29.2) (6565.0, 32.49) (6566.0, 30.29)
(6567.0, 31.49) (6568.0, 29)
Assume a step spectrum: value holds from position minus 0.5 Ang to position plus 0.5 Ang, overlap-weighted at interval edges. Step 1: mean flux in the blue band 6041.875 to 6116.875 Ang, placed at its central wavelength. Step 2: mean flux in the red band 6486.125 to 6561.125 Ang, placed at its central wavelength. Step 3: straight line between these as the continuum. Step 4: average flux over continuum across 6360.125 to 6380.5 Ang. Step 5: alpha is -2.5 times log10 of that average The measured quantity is 0.45 mag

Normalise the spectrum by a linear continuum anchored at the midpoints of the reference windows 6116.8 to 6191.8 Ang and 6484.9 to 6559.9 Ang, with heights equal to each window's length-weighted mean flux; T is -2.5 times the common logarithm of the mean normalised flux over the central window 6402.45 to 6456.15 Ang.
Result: 0.48 mag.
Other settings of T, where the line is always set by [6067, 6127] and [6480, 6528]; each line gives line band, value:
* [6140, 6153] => 0.07 mag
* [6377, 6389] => 0.09 mag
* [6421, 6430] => 0.19 mag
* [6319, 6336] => 0.10 mag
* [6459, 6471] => 0.17 mag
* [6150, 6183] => 0.11 mag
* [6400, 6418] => 0.14 mag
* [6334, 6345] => 0.08 mag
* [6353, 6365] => 0.13 mag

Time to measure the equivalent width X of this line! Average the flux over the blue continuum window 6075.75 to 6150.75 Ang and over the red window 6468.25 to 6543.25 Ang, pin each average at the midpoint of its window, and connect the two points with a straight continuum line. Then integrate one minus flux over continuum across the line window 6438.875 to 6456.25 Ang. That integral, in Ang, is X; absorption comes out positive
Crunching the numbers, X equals 3.1 Ang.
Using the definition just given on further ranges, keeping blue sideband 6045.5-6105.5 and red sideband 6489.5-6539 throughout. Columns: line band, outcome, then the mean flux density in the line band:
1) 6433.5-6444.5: 1.8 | 7.98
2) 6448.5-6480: 6.6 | 7.69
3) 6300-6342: 6.9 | 7.52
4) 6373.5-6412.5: 7.6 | 7.52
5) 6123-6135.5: 0.6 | 7.62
